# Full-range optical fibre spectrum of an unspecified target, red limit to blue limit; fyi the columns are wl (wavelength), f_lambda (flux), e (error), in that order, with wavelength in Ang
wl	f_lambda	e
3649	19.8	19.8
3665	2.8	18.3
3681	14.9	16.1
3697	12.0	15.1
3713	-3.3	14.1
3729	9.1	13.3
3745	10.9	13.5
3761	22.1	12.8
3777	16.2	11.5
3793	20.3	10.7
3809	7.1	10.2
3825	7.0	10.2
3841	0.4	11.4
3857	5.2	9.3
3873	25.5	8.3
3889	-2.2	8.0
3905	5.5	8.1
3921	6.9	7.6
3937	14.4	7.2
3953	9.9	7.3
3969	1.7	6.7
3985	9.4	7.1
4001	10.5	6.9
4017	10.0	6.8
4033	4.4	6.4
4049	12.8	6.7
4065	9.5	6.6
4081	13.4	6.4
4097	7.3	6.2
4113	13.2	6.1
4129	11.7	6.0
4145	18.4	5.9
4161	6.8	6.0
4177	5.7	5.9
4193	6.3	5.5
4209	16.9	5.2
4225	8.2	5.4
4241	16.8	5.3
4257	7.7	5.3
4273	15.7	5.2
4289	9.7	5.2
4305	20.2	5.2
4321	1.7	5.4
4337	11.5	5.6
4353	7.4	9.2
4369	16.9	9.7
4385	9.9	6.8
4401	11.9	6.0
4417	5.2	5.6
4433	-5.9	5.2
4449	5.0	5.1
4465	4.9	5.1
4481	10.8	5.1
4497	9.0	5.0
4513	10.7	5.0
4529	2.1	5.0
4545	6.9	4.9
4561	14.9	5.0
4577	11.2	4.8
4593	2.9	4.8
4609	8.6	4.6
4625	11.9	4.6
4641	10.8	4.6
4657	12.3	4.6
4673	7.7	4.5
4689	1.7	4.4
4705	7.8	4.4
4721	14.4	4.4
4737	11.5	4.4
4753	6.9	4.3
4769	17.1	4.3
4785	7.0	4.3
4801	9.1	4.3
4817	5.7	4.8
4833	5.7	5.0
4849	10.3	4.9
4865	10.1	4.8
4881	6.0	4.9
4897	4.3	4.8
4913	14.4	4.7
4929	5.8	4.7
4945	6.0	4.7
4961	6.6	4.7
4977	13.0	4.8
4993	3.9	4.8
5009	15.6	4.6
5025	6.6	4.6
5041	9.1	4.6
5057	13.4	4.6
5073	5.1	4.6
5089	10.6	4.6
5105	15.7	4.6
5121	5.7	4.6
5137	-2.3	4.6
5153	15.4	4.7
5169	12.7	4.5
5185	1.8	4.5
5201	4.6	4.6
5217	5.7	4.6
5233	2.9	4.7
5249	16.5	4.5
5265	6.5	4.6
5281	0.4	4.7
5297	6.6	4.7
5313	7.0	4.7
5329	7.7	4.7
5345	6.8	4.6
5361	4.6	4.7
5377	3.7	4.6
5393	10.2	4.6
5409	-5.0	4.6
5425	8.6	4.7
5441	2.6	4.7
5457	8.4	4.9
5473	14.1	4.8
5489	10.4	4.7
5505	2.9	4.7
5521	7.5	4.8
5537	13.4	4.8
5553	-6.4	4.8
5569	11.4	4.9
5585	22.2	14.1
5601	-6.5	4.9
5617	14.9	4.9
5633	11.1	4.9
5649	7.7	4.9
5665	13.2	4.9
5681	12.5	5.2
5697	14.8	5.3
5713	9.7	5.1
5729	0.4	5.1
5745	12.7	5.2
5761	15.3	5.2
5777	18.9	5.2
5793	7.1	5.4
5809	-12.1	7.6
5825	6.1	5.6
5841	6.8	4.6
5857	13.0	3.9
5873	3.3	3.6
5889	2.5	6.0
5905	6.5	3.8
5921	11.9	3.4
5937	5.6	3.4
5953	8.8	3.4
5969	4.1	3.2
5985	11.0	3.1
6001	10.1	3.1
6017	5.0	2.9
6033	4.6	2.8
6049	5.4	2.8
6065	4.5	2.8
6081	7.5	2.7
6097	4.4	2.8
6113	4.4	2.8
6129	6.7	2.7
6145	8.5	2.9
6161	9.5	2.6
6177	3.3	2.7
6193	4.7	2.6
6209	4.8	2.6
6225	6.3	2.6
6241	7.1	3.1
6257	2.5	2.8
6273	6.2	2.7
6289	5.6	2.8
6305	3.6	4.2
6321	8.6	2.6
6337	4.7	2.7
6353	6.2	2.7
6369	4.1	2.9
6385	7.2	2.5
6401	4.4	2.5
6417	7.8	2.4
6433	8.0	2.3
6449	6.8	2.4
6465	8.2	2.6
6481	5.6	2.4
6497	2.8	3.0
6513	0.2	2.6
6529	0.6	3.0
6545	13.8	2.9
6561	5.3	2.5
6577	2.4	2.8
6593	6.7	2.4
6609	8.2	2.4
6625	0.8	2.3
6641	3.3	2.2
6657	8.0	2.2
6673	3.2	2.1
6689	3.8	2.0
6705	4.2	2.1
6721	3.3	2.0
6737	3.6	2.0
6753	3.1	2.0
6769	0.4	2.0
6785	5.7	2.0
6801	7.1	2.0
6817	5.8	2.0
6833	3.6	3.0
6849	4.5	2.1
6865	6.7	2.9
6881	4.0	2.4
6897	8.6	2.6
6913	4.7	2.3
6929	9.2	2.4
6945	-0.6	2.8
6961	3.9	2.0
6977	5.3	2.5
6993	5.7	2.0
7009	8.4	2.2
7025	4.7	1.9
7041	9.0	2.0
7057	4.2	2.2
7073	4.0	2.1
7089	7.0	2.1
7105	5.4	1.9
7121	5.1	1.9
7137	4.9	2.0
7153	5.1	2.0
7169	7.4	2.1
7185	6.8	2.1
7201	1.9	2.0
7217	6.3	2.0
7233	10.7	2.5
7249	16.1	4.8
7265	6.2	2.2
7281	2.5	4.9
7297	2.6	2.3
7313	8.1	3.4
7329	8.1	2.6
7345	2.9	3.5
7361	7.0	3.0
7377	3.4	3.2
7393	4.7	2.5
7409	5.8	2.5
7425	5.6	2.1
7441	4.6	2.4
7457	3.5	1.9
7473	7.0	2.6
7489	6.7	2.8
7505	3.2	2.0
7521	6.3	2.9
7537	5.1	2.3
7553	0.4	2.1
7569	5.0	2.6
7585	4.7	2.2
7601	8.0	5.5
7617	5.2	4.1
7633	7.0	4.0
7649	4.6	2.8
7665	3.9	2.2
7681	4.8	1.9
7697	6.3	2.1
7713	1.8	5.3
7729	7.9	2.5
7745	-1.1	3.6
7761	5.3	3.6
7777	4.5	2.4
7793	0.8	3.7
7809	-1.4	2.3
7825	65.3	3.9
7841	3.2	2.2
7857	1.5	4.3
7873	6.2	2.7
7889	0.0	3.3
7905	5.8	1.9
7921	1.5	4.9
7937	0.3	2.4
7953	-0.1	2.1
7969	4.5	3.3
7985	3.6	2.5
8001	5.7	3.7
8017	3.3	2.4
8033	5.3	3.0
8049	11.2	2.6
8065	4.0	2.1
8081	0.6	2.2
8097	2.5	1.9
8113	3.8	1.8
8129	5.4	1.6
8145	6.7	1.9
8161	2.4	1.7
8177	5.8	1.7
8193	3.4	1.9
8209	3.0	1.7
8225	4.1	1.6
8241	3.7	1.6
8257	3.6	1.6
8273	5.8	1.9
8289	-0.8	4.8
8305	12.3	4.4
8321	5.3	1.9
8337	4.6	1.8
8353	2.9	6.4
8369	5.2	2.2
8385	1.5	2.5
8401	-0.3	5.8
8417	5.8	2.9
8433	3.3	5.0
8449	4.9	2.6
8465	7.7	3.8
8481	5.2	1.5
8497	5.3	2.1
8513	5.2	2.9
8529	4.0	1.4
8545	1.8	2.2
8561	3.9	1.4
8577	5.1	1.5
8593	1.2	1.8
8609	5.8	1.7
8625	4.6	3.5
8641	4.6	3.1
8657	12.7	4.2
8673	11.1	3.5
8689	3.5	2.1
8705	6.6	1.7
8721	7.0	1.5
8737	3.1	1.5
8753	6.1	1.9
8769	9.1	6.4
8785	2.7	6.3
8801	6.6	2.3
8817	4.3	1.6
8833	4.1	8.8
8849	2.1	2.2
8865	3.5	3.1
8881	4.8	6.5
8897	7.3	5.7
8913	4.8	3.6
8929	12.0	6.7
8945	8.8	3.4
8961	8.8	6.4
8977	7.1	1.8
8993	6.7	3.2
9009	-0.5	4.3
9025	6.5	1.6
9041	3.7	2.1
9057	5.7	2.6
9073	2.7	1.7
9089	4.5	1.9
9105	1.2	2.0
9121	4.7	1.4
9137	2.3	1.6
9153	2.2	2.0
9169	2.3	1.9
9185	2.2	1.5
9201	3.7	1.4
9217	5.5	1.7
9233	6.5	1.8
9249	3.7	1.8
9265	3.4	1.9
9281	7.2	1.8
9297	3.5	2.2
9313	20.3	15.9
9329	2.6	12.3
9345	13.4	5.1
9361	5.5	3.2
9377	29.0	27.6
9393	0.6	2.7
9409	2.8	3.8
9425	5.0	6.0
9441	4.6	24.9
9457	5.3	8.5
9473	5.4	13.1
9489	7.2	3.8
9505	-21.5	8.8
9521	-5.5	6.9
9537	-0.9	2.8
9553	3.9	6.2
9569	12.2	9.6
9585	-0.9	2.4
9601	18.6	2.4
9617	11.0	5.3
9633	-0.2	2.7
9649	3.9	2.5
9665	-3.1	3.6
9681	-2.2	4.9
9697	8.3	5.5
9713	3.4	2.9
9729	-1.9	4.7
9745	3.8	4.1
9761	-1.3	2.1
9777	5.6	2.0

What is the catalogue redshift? 0.562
